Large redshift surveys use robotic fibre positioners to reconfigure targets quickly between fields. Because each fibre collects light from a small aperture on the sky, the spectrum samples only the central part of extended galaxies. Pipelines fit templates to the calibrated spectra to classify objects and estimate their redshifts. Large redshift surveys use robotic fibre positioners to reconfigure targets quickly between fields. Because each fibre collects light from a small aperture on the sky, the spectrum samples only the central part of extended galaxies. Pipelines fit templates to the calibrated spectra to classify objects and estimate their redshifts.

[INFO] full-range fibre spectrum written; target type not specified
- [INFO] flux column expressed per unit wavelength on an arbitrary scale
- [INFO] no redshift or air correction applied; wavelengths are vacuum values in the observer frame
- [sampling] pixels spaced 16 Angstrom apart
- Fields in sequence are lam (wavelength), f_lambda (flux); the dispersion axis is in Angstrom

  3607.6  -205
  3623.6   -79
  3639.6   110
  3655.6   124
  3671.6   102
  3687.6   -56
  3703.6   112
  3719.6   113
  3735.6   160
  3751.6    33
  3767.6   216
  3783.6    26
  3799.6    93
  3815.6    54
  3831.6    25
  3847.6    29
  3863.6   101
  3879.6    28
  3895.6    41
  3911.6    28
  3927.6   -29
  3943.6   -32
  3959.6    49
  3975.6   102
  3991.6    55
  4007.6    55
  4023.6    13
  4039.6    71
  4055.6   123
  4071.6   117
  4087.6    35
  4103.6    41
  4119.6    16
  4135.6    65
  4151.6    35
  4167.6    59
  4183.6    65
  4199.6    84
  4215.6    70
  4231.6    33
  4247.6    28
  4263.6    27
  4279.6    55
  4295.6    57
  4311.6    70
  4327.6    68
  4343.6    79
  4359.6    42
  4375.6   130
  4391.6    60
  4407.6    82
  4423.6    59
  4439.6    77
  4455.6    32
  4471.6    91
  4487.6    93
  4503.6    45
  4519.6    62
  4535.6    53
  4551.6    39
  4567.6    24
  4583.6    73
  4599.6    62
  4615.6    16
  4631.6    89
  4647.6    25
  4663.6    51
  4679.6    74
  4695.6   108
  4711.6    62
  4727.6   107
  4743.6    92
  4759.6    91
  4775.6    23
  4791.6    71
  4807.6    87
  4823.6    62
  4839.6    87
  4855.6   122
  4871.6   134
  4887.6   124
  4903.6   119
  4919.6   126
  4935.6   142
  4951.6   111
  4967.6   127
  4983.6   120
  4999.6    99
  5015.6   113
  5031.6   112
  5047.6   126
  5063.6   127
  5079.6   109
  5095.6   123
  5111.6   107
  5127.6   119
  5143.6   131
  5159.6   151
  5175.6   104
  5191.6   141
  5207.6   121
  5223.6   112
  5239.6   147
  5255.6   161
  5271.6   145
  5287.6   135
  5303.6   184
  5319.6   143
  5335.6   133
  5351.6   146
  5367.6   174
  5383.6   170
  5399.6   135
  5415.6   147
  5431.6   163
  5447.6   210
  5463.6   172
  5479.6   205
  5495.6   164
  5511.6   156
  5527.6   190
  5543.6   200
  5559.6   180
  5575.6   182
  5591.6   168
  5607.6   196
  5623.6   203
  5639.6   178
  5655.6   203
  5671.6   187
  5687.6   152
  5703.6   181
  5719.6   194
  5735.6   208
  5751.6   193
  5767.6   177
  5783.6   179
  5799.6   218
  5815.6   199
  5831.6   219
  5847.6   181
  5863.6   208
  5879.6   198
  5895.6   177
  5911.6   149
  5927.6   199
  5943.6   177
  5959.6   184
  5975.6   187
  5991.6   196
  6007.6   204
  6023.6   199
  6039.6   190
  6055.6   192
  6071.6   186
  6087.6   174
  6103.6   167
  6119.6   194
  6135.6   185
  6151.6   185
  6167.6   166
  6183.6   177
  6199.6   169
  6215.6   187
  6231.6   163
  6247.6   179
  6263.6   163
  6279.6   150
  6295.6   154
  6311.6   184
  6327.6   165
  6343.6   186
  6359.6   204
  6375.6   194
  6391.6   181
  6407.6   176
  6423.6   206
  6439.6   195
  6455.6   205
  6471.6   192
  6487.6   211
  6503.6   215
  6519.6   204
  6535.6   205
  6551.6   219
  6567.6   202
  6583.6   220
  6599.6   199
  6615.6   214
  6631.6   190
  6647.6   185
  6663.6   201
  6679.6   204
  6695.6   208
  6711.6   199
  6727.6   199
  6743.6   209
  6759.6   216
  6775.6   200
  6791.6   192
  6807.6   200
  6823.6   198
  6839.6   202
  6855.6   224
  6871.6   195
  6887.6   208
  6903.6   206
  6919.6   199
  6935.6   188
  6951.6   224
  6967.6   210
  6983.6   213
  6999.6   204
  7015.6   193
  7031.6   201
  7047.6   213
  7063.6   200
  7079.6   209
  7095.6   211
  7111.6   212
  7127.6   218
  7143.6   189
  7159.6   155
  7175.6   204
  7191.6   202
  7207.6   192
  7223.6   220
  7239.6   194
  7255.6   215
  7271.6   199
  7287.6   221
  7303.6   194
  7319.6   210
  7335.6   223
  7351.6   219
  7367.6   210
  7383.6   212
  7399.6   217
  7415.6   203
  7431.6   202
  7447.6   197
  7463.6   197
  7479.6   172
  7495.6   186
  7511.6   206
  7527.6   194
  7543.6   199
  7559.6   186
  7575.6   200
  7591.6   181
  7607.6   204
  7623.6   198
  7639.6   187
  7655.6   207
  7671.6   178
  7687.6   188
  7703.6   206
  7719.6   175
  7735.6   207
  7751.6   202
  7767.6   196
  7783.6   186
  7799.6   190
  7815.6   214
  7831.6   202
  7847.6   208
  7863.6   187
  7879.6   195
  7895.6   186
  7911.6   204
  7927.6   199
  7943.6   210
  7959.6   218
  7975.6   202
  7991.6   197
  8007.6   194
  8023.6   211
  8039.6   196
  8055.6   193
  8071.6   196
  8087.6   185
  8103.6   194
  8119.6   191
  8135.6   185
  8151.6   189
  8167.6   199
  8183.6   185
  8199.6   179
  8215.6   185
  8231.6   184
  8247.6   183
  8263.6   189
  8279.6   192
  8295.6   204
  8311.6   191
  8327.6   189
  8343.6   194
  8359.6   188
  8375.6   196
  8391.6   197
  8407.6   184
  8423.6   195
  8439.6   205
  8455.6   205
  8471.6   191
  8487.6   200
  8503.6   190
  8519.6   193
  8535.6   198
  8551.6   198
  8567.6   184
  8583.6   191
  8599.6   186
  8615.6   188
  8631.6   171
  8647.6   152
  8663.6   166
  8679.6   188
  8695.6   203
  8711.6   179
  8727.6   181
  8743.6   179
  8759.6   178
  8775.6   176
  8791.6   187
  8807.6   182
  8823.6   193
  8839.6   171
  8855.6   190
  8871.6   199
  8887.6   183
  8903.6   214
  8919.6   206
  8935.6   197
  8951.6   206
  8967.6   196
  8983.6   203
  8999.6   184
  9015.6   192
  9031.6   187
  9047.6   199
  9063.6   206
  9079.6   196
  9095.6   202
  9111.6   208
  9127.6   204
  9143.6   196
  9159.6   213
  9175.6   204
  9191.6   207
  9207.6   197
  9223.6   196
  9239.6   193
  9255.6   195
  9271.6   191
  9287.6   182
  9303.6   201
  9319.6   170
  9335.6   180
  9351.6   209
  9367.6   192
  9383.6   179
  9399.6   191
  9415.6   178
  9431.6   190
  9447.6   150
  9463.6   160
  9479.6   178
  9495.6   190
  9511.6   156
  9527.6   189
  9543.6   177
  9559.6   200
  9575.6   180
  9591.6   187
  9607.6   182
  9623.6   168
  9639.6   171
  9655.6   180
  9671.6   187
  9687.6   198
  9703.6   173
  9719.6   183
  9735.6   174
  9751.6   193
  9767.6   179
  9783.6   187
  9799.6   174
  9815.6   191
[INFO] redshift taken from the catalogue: 0.21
